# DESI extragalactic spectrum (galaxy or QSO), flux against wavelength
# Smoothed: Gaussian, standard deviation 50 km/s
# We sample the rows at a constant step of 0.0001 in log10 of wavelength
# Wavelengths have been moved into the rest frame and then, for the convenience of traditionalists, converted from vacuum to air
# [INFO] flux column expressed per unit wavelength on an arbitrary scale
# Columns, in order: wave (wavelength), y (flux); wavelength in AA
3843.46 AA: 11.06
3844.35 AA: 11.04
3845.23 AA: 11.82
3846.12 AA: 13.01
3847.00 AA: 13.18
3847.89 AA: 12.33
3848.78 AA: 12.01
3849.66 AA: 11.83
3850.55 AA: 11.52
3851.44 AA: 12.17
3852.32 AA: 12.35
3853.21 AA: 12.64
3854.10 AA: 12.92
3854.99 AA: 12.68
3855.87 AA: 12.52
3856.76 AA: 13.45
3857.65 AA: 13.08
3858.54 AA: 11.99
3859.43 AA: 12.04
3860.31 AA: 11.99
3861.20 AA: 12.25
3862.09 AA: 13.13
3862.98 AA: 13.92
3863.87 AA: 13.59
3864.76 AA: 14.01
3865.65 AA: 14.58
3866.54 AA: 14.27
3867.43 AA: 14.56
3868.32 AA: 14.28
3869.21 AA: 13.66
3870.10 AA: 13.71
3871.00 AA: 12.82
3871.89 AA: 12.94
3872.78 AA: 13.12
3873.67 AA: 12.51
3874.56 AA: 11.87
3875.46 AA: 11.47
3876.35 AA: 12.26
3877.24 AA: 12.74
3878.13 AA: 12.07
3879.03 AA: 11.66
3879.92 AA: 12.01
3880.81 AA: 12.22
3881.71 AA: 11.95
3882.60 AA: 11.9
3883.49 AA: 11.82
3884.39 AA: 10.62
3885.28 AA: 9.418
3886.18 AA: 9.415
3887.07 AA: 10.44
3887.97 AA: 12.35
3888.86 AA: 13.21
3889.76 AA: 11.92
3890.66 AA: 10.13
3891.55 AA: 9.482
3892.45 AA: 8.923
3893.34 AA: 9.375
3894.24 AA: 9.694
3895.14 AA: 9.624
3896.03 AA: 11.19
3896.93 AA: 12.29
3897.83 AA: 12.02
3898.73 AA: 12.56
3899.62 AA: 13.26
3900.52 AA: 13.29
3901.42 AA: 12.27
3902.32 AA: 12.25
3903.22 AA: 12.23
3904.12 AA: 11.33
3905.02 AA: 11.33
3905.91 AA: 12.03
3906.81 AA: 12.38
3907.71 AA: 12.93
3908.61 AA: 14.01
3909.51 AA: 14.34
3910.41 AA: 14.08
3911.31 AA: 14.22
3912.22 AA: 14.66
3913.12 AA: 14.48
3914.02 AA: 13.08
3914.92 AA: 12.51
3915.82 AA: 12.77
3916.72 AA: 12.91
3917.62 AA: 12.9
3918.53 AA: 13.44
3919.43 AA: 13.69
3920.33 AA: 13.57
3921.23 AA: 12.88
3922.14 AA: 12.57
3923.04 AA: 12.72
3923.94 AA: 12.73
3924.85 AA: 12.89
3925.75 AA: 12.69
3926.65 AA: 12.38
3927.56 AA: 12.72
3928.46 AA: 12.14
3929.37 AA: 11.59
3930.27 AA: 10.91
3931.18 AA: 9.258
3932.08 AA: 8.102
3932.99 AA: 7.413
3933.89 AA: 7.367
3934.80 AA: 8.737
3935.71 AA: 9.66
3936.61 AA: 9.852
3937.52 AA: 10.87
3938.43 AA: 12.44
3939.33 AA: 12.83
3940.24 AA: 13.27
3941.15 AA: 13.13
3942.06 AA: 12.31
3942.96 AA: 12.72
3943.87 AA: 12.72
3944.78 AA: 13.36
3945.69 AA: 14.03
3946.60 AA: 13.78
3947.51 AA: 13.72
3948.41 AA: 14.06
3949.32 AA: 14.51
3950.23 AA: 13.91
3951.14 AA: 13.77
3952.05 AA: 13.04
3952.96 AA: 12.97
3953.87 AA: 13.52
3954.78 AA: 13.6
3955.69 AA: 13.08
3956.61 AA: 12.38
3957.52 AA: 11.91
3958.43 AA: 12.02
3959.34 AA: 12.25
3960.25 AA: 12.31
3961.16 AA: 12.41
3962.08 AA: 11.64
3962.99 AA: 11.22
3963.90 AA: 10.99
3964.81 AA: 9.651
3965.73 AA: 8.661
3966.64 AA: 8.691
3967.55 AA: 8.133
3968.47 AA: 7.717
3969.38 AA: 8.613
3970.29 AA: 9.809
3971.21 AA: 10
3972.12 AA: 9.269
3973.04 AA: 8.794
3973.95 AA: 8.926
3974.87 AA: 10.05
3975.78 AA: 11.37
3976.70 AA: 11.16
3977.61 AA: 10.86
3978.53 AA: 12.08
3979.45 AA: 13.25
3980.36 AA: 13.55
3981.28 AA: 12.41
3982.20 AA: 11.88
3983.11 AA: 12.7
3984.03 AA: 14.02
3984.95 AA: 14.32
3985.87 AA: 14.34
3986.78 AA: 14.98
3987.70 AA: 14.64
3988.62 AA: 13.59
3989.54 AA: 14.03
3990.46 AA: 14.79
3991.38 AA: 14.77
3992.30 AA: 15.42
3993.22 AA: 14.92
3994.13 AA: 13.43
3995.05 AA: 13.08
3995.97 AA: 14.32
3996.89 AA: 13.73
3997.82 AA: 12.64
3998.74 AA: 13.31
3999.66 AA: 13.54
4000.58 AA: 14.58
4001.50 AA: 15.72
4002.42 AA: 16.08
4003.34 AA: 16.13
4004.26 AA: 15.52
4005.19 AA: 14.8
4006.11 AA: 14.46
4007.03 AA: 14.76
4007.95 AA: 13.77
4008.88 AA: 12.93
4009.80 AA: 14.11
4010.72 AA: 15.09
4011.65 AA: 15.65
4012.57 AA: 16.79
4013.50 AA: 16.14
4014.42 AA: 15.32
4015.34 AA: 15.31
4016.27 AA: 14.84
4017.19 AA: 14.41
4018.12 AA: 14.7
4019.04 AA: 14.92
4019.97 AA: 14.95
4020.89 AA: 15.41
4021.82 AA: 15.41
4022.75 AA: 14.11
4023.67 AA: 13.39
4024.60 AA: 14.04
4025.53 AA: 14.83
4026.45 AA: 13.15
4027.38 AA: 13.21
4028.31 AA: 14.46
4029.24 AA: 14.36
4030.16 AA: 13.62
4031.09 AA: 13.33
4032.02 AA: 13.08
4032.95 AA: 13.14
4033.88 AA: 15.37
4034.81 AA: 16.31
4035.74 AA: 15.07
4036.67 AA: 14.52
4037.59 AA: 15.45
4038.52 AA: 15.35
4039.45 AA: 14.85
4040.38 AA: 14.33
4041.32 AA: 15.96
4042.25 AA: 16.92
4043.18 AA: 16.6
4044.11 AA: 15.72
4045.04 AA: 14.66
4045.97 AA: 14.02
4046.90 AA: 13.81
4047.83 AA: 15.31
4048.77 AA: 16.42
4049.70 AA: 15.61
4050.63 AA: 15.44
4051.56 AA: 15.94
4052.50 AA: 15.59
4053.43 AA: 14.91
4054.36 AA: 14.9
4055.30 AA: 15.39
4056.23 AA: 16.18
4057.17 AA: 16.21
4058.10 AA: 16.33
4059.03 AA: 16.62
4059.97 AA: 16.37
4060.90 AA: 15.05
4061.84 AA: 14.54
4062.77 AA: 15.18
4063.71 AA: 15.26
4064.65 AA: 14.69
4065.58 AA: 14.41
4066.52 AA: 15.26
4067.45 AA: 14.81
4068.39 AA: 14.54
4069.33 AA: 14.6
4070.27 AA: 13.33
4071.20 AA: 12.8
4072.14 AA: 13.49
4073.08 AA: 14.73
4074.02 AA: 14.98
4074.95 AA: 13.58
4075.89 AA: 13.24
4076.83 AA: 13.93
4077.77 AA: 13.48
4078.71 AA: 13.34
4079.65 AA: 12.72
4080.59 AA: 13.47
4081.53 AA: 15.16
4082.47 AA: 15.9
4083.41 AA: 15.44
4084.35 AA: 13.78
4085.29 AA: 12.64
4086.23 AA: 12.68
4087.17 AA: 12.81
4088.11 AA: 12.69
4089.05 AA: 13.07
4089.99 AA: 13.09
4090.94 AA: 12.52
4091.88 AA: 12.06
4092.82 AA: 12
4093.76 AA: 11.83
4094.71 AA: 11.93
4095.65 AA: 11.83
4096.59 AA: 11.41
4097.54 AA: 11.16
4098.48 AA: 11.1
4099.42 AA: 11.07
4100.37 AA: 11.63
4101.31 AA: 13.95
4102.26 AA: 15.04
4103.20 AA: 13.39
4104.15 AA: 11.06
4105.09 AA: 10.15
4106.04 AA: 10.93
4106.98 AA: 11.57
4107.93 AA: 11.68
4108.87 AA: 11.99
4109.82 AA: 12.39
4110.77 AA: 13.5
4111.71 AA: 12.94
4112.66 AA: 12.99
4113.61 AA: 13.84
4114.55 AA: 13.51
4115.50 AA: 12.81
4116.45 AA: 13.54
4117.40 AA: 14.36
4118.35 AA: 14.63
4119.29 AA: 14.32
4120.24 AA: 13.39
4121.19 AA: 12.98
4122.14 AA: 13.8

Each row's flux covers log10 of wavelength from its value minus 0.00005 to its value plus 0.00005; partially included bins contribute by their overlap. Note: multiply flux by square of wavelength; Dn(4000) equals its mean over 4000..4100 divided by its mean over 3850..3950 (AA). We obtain 1.27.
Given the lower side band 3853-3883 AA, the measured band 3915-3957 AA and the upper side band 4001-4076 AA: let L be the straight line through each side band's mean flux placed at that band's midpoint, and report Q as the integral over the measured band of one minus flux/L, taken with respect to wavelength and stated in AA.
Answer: 4.20 AA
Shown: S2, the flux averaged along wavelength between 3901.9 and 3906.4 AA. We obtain 11.8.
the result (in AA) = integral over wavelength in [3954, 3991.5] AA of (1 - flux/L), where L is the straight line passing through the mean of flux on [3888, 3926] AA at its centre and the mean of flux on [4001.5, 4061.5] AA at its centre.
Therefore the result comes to 5.7 AA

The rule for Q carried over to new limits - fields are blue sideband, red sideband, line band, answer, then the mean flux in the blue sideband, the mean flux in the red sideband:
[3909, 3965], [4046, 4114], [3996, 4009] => -1.5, 12.4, 13.7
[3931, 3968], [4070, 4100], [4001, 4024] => -5.0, 11.7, 13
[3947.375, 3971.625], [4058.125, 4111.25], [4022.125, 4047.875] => -3.9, 11.6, 13.3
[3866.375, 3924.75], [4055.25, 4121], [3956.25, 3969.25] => 2.1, 12.3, 13.5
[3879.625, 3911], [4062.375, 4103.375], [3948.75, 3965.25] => -0.4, 11.7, 13.4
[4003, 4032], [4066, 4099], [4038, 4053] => -1.5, 14.6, 13.3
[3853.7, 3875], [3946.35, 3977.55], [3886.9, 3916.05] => 0.7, 13.2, 11.4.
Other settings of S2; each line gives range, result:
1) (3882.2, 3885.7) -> 10.9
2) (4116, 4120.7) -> 14.1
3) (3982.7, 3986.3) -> 13.8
